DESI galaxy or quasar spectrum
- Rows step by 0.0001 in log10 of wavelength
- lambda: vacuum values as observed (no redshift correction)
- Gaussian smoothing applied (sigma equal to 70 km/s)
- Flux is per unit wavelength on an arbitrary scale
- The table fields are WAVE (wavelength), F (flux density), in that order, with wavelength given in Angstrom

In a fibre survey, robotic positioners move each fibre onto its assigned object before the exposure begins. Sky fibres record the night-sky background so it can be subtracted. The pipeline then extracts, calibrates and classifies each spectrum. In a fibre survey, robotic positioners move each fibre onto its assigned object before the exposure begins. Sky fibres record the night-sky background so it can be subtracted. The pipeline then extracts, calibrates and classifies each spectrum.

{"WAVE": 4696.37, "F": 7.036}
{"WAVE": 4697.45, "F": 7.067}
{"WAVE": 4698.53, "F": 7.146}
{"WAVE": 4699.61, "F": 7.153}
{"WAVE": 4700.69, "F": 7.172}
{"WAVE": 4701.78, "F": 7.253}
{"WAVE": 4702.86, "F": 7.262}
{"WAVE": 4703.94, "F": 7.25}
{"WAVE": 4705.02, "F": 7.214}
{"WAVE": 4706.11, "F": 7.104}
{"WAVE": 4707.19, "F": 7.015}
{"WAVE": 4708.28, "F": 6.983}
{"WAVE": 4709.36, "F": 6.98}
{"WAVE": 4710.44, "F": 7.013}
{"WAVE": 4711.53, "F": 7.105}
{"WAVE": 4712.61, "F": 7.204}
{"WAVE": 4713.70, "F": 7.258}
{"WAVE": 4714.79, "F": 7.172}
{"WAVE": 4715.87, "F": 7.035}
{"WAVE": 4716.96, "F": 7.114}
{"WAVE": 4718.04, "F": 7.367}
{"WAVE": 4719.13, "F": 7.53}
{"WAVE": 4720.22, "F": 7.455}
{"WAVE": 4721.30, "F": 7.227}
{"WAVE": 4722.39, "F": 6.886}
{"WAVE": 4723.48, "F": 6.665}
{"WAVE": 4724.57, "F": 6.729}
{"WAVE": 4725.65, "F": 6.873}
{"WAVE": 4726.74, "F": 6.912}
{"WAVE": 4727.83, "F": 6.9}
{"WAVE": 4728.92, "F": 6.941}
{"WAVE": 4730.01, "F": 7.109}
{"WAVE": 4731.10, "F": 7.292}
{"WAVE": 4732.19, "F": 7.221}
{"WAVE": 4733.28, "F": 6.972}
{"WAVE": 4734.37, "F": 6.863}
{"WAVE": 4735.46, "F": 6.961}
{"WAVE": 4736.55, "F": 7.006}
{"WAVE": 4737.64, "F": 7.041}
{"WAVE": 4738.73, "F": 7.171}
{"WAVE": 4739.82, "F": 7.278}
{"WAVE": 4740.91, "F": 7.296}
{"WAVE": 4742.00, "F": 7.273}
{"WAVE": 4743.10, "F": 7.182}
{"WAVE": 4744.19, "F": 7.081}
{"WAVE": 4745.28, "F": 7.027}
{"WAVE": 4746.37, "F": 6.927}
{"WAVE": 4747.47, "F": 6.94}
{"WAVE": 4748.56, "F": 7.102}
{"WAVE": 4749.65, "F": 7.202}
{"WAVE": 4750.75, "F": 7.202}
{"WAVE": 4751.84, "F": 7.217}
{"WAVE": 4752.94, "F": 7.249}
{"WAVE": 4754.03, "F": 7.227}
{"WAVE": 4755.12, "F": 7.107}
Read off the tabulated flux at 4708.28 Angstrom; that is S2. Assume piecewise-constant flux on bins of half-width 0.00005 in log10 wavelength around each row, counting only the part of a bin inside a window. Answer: 6.983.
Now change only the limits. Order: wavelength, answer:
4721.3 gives 7.227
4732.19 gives 7.221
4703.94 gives 7.25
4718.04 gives 7.367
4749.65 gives 7.202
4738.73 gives 7.171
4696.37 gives 7.036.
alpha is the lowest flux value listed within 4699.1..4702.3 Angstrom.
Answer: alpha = 7.153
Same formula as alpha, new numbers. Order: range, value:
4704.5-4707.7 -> 7.015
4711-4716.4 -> 7.035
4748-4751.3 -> 7.102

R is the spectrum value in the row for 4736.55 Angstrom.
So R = 7.006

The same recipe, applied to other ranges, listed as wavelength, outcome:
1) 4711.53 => 7.105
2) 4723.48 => 6.665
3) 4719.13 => 7.53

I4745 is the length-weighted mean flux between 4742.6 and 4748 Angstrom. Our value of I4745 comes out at 7.03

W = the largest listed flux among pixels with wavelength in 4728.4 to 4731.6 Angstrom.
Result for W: 7.292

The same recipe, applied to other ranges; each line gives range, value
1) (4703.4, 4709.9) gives 7.25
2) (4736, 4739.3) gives 7.171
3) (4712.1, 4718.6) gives 7.367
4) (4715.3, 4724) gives 7.53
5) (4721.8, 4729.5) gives 6.941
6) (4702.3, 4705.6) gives 7.262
